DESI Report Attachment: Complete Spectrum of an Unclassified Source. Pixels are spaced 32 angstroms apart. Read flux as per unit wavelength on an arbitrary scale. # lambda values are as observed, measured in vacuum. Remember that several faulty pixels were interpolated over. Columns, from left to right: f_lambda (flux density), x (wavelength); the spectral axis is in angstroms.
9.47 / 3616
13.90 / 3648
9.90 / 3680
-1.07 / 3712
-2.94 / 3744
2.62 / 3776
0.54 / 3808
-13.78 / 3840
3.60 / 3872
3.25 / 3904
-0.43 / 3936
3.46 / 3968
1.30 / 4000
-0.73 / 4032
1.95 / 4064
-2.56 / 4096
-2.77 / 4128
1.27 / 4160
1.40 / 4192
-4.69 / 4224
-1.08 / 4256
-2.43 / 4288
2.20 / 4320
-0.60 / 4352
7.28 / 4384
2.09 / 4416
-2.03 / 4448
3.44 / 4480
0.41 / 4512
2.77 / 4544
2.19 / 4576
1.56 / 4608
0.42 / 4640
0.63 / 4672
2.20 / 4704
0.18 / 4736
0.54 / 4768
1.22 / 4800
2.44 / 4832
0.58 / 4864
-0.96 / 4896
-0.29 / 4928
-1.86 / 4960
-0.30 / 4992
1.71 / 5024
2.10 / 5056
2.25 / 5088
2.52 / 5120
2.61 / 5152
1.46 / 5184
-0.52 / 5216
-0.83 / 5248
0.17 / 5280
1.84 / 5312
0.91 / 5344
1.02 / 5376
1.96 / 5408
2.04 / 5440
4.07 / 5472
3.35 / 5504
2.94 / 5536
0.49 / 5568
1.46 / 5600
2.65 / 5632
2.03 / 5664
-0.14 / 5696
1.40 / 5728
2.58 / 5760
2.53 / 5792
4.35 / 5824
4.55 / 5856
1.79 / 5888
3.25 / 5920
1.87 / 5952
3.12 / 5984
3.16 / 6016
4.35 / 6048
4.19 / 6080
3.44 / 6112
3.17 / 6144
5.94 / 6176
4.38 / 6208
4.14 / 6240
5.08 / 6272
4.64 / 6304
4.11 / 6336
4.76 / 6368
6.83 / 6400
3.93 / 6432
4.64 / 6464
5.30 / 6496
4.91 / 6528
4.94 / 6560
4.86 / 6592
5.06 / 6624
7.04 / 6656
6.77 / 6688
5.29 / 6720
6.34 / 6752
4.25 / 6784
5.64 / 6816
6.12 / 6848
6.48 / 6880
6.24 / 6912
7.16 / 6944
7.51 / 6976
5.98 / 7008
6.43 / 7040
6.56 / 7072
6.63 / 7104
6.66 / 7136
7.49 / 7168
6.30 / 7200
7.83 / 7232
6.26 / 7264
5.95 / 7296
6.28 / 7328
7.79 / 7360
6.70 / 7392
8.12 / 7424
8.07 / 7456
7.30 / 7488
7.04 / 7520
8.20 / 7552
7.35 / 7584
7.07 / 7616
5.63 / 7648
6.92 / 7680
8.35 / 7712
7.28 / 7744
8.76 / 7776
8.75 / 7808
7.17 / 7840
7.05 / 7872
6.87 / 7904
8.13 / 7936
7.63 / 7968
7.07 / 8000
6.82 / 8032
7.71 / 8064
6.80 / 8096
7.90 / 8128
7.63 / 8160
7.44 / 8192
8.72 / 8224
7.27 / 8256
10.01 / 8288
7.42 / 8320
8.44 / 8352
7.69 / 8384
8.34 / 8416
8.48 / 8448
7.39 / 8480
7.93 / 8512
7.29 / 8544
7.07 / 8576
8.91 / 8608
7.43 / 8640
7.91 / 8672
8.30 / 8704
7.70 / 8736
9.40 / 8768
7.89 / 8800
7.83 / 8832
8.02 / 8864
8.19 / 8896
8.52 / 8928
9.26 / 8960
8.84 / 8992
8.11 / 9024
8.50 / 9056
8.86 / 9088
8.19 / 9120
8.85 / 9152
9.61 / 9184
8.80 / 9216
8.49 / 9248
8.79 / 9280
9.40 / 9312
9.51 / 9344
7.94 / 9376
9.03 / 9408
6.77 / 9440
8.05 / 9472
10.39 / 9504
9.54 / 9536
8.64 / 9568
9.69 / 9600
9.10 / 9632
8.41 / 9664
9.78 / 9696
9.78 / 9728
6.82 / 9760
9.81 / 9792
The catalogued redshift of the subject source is 0.656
